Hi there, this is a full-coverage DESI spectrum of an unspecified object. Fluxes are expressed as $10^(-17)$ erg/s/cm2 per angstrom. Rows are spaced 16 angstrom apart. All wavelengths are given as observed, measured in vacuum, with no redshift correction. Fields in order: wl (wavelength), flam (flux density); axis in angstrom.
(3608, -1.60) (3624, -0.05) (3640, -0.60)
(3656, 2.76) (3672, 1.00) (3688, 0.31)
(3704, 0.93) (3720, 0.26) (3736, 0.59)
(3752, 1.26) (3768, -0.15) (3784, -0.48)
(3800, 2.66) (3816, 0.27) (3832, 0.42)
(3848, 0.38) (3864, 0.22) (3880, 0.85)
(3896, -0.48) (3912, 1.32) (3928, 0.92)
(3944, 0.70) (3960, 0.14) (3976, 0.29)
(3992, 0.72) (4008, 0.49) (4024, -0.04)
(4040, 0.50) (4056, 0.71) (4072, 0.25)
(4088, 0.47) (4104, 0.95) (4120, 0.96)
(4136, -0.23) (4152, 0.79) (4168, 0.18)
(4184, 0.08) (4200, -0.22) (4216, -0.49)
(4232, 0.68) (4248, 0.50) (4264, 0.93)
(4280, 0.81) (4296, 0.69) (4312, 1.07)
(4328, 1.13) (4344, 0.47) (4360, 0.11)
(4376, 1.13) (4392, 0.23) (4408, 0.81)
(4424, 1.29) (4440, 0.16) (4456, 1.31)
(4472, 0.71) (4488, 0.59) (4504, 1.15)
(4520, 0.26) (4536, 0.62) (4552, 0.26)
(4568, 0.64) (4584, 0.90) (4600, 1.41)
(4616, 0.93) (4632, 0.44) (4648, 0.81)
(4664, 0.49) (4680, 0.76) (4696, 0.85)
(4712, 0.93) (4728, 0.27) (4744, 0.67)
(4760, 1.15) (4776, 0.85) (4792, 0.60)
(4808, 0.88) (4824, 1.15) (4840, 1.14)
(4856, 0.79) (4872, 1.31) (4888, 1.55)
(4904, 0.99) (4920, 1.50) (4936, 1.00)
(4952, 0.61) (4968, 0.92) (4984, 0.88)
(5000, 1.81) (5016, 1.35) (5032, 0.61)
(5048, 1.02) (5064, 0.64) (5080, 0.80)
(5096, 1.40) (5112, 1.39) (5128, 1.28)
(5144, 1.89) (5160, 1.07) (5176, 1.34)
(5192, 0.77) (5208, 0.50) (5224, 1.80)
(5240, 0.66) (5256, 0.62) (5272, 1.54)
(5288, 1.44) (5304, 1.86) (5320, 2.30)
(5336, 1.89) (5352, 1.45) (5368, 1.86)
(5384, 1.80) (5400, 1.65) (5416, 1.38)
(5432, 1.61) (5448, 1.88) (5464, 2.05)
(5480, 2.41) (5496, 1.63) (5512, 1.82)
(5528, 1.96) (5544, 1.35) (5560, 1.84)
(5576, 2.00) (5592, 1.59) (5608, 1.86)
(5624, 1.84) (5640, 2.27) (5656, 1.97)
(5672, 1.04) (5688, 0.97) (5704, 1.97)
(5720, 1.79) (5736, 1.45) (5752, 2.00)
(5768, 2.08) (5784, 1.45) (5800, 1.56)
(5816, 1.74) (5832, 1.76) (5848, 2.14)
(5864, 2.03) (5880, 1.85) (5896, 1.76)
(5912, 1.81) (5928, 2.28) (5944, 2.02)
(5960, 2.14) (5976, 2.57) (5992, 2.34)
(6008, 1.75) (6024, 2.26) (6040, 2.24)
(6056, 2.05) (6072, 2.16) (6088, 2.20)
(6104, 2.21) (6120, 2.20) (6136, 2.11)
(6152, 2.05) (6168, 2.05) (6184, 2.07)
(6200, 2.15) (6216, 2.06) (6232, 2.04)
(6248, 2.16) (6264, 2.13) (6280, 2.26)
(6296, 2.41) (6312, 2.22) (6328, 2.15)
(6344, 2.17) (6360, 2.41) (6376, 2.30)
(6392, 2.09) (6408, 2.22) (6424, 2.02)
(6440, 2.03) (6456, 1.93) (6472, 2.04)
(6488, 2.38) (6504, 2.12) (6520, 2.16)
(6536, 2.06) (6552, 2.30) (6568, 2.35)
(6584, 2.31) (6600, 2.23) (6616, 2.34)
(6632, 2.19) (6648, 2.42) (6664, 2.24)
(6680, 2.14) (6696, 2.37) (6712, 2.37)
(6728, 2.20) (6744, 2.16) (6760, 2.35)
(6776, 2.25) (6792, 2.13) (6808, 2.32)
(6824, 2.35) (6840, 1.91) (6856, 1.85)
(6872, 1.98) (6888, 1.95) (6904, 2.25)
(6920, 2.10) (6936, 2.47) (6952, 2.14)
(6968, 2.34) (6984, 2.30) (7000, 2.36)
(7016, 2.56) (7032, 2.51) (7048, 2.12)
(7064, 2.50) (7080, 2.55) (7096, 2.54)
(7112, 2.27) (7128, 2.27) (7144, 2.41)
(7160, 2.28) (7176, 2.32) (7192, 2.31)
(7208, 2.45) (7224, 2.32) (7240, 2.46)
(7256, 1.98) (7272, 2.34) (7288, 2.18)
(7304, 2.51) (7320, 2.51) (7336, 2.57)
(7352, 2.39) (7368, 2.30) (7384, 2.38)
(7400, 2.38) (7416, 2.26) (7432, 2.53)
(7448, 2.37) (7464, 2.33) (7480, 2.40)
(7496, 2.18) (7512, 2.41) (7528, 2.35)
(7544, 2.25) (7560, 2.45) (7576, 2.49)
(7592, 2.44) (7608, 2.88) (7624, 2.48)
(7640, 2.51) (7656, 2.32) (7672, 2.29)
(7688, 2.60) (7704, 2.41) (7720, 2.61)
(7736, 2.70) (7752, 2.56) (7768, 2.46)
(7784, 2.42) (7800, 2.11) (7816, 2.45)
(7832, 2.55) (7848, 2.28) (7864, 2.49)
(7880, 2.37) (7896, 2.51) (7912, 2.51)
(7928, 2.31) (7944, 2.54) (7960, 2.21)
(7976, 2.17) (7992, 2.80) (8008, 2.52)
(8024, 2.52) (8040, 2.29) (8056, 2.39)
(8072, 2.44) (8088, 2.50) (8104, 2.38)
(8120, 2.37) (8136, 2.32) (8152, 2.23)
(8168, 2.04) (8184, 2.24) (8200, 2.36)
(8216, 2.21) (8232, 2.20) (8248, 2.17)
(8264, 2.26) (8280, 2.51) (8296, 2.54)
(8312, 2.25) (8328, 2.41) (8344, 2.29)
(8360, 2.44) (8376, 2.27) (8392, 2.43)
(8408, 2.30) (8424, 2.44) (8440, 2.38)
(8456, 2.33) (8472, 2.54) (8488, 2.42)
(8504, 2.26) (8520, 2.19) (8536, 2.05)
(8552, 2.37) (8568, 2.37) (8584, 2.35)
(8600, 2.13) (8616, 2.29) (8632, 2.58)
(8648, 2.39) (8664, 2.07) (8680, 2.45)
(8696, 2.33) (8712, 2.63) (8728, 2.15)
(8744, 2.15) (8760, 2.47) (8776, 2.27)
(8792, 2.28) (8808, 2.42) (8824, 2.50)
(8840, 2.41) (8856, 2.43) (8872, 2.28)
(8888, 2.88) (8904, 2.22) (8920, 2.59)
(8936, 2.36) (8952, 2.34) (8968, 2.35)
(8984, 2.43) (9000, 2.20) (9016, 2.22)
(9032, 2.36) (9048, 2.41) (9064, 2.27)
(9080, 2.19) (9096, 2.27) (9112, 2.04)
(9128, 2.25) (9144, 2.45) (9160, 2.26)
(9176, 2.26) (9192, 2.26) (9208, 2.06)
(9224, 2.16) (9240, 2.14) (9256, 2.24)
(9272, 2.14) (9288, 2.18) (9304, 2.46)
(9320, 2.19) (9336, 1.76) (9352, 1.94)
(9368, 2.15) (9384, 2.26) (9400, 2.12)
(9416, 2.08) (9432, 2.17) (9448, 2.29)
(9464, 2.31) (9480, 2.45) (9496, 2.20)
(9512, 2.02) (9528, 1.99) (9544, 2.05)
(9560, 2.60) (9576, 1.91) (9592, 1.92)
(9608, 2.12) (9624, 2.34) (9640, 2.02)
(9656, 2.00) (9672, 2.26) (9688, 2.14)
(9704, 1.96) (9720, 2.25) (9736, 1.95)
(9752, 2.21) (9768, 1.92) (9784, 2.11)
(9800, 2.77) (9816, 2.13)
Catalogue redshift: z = 0.323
